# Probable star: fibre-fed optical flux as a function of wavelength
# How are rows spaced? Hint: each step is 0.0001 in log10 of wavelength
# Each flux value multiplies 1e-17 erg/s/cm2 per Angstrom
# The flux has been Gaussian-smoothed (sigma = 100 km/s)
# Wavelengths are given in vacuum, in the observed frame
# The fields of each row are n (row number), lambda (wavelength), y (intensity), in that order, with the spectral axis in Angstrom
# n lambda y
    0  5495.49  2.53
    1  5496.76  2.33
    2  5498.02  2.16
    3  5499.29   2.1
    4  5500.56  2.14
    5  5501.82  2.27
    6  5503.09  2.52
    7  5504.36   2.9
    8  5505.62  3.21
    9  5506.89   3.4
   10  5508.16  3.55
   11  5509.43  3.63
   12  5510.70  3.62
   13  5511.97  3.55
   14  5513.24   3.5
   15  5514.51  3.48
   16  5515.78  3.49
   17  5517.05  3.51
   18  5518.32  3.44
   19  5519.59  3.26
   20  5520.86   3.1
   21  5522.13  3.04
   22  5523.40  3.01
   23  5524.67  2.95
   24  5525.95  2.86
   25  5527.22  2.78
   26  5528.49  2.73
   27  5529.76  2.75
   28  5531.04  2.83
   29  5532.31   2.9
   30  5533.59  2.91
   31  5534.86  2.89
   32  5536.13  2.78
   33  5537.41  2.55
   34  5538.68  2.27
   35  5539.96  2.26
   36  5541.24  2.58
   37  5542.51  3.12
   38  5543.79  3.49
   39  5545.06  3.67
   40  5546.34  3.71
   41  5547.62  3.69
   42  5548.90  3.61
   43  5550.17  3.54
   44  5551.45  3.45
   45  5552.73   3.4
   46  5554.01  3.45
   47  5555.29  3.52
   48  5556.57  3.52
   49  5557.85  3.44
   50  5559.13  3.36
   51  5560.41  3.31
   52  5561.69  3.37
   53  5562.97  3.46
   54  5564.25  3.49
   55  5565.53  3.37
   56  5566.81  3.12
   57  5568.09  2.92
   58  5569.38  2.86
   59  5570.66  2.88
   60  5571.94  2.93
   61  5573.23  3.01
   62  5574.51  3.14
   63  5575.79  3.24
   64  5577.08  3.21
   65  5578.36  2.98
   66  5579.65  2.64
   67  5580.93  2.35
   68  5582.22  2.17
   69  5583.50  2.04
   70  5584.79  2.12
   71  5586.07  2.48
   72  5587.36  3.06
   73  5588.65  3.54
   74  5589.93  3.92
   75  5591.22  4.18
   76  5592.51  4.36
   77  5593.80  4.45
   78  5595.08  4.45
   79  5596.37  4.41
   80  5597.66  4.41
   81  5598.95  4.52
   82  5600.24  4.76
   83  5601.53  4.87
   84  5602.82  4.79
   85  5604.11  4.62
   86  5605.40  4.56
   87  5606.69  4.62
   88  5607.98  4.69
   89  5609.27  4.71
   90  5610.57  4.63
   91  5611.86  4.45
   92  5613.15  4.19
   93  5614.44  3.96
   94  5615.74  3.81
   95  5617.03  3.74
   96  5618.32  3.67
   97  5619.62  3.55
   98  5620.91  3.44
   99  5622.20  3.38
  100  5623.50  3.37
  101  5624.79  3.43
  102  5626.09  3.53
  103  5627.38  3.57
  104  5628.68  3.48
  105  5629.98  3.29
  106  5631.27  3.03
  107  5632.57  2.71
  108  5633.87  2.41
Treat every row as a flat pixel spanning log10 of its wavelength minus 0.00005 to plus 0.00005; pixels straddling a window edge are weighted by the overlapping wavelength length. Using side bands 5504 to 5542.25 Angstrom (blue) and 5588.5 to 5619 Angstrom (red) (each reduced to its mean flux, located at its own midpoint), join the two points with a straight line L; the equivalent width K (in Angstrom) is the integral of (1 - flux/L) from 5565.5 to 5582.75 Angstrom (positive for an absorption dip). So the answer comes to 4.3 Angstrom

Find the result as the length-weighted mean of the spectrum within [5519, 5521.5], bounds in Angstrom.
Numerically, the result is 3.18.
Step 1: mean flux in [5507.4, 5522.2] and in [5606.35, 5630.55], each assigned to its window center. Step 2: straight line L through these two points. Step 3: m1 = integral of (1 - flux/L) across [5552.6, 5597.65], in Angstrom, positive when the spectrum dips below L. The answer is 5.0 Angstrom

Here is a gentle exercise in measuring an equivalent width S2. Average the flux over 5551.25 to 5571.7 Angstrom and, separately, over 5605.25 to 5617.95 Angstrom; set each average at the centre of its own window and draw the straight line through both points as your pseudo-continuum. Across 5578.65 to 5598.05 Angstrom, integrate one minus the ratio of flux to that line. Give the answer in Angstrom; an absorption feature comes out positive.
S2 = 2.6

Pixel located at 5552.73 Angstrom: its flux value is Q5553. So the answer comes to 3.4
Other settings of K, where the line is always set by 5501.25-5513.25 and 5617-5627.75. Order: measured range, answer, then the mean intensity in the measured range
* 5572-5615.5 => -4.5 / 3.79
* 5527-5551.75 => 2.0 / 3.02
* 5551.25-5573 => 0.5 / 3.28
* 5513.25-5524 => -0.2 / 3.31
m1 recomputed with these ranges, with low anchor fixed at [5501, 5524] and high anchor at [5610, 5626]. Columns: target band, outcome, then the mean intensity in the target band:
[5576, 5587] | 3.2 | 2.54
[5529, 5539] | 1.8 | 2.75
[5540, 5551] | 0.2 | 3.36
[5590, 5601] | -2.2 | 4.42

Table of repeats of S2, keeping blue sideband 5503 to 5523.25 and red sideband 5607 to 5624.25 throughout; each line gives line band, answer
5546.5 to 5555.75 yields 0.11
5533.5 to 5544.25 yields 2.33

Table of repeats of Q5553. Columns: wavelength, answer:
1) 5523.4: 3.01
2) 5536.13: 2.78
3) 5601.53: 4.87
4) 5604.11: 4.62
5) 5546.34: 3.71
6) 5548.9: 3.61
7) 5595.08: 4.45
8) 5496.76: 2.33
